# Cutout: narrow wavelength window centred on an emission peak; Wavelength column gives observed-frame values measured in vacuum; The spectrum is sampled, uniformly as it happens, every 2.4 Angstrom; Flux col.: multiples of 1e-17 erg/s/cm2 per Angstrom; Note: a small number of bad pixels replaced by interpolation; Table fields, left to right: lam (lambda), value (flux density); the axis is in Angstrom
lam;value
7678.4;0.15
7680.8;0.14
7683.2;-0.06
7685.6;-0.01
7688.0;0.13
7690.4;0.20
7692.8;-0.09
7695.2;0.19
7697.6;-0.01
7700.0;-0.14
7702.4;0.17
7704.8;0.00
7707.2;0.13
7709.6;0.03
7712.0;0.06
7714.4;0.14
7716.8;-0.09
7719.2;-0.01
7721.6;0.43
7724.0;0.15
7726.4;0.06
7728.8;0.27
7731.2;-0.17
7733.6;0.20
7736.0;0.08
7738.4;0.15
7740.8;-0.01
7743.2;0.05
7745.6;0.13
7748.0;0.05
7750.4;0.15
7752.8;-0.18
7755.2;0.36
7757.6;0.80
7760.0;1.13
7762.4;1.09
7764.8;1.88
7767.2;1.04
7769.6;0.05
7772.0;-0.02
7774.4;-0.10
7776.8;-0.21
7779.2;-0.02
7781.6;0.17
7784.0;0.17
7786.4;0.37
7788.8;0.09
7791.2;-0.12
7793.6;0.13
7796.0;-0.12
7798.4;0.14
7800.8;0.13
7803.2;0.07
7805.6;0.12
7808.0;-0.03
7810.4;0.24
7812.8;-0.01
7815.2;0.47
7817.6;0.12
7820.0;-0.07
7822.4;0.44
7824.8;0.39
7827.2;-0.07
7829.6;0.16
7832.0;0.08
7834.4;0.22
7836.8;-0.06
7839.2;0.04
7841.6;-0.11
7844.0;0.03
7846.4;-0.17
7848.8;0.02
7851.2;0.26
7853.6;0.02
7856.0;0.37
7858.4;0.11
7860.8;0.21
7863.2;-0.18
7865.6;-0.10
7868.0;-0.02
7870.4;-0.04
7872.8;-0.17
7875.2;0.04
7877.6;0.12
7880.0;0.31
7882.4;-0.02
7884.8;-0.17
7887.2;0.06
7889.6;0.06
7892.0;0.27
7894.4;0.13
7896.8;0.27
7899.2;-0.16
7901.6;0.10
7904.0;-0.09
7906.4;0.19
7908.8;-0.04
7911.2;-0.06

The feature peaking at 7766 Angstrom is [O II] 3727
